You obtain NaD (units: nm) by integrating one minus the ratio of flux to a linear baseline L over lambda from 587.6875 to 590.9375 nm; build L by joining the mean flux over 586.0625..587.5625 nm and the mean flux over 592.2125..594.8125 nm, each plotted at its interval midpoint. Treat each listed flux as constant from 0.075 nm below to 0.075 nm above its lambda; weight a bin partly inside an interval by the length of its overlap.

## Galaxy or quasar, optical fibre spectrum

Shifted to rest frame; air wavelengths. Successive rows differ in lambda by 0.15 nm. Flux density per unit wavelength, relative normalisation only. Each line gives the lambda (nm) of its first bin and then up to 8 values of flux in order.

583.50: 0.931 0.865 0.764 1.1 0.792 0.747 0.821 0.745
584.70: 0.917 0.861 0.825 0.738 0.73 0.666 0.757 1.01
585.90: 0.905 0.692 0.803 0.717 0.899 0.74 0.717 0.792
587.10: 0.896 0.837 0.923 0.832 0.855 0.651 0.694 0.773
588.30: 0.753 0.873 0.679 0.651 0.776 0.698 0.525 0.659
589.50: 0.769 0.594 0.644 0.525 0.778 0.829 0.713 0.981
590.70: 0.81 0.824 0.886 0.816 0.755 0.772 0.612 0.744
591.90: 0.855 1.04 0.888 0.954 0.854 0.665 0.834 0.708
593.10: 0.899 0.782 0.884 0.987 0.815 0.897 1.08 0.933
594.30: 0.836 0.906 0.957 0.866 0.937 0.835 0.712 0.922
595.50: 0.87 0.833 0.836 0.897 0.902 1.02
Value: 0.41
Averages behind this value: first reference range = 0.81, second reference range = 0.874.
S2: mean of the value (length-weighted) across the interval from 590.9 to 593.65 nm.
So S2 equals 0.83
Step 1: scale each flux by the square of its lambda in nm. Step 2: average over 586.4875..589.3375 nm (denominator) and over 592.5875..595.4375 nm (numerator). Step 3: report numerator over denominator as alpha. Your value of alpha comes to 1.2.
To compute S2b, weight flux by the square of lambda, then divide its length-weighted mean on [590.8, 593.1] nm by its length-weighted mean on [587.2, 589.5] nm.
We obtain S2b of 1.1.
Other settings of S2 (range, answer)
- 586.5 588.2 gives 0.797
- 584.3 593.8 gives 0.788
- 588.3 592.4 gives 0.763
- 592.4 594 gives 0.846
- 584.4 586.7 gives 0.802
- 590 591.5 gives 0.812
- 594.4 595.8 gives 0.868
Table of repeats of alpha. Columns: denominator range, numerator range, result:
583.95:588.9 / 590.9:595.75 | 1.10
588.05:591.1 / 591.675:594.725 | 1.20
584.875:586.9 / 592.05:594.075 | 1.14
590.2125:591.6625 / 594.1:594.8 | 1.14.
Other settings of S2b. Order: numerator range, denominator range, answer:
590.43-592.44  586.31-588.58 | 1.07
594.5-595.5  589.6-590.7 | 1.21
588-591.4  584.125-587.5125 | 0.93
